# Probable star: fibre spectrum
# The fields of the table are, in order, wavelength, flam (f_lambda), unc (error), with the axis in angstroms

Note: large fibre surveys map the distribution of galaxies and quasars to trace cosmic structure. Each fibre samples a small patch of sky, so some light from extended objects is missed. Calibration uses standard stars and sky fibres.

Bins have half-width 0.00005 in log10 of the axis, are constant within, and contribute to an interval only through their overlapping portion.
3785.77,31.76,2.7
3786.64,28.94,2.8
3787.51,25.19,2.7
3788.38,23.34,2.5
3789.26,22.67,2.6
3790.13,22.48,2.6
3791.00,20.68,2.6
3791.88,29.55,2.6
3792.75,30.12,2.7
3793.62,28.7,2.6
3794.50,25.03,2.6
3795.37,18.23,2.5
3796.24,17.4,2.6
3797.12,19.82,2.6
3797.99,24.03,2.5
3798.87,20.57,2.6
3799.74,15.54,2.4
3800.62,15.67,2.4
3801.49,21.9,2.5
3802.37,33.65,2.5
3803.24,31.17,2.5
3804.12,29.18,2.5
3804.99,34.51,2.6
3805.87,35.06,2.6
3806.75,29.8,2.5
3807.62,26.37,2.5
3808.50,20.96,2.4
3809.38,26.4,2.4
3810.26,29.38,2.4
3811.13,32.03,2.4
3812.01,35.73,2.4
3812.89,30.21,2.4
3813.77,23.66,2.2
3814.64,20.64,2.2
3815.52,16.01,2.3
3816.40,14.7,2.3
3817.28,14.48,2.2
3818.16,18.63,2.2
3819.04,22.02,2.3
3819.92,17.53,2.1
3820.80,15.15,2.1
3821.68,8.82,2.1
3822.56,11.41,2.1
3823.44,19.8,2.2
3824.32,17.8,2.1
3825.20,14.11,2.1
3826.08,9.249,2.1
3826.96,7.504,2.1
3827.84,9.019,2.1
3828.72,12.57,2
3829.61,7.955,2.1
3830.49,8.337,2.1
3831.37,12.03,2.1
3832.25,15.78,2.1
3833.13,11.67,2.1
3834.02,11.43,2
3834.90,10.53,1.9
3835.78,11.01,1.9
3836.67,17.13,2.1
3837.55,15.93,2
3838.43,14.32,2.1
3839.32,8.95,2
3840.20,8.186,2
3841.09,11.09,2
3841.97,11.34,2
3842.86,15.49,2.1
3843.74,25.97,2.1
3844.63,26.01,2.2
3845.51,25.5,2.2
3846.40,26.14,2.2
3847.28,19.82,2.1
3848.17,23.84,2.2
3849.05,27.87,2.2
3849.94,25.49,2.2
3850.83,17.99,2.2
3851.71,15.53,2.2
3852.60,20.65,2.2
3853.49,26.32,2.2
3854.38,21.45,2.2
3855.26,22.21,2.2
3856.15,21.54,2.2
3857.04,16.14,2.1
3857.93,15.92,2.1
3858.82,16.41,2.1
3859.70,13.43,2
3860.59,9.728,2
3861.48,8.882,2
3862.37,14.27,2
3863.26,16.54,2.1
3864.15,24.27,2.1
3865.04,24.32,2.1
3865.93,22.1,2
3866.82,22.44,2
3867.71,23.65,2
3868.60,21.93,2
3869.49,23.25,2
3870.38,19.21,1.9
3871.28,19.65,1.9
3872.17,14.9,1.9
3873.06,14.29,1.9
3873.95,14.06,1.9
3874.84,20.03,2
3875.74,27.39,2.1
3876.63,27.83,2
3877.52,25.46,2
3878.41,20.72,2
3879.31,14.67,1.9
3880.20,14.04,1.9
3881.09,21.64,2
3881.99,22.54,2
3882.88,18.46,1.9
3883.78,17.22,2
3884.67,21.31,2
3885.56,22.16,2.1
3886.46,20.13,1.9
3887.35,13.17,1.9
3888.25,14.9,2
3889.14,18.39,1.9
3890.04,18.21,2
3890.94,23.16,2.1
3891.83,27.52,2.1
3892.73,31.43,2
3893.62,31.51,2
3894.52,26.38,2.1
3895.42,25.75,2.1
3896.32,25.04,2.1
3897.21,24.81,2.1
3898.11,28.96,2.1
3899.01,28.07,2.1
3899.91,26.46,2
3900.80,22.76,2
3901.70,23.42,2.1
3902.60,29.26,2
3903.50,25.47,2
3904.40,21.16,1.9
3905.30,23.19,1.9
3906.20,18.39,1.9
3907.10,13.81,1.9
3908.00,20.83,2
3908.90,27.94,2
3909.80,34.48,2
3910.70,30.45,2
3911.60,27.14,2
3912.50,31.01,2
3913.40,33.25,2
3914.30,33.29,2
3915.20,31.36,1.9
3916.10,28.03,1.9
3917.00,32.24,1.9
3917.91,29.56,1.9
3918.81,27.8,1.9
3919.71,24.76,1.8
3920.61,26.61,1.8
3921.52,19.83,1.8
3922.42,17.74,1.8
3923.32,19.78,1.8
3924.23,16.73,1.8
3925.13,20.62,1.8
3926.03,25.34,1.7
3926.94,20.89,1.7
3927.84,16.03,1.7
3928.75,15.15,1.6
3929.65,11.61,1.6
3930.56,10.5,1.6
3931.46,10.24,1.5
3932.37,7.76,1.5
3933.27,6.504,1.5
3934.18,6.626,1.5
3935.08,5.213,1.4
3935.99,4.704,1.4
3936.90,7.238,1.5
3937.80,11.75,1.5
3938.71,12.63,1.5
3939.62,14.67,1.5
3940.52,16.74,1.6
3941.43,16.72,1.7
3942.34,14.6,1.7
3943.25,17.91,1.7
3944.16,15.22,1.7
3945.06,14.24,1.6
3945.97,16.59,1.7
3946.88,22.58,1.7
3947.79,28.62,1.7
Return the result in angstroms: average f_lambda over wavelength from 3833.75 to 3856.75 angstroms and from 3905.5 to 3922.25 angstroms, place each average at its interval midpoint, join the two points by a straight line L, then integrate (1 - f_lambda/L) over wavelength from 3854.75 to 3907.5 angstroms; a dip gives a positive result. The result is 4.9 angstroms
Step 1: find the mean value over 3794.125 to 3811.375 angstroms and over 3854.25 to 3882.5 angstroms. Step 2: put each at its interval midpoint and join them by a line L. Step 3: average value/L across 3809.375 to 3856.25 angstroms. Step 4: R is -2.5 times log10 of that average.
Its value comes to 0.25 mag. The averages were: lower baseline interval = 25.3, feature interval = 17.8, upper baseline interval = 19.2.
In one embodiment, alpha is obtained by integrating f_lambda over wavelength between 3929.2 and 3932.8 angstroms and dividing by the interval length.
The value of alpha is 10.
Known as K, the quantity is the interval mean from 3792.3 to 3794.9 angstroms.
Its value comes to 28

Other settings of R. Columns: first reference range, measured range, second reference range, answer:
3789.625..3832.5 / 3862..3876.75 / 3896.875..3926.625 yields 0.154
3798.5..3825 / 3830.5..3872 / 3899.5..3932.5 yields 0.267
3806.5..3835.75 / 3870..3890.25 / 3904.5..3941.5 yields -0.021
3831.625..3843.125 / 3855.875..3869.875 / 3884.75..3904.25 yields -0.039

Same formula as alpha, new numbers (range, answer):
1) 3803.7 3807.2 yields 32.2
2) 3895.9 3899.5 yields 26.7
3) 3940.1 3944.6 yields 16.2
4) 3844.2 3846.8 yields 25.9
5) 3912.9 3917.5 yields 31.6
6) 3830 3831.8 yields 10.1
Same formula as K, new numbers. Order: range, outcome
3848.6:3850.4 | 26.6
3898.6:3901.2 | 25.8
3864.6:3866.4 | 23.2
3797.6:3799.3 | 22.2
